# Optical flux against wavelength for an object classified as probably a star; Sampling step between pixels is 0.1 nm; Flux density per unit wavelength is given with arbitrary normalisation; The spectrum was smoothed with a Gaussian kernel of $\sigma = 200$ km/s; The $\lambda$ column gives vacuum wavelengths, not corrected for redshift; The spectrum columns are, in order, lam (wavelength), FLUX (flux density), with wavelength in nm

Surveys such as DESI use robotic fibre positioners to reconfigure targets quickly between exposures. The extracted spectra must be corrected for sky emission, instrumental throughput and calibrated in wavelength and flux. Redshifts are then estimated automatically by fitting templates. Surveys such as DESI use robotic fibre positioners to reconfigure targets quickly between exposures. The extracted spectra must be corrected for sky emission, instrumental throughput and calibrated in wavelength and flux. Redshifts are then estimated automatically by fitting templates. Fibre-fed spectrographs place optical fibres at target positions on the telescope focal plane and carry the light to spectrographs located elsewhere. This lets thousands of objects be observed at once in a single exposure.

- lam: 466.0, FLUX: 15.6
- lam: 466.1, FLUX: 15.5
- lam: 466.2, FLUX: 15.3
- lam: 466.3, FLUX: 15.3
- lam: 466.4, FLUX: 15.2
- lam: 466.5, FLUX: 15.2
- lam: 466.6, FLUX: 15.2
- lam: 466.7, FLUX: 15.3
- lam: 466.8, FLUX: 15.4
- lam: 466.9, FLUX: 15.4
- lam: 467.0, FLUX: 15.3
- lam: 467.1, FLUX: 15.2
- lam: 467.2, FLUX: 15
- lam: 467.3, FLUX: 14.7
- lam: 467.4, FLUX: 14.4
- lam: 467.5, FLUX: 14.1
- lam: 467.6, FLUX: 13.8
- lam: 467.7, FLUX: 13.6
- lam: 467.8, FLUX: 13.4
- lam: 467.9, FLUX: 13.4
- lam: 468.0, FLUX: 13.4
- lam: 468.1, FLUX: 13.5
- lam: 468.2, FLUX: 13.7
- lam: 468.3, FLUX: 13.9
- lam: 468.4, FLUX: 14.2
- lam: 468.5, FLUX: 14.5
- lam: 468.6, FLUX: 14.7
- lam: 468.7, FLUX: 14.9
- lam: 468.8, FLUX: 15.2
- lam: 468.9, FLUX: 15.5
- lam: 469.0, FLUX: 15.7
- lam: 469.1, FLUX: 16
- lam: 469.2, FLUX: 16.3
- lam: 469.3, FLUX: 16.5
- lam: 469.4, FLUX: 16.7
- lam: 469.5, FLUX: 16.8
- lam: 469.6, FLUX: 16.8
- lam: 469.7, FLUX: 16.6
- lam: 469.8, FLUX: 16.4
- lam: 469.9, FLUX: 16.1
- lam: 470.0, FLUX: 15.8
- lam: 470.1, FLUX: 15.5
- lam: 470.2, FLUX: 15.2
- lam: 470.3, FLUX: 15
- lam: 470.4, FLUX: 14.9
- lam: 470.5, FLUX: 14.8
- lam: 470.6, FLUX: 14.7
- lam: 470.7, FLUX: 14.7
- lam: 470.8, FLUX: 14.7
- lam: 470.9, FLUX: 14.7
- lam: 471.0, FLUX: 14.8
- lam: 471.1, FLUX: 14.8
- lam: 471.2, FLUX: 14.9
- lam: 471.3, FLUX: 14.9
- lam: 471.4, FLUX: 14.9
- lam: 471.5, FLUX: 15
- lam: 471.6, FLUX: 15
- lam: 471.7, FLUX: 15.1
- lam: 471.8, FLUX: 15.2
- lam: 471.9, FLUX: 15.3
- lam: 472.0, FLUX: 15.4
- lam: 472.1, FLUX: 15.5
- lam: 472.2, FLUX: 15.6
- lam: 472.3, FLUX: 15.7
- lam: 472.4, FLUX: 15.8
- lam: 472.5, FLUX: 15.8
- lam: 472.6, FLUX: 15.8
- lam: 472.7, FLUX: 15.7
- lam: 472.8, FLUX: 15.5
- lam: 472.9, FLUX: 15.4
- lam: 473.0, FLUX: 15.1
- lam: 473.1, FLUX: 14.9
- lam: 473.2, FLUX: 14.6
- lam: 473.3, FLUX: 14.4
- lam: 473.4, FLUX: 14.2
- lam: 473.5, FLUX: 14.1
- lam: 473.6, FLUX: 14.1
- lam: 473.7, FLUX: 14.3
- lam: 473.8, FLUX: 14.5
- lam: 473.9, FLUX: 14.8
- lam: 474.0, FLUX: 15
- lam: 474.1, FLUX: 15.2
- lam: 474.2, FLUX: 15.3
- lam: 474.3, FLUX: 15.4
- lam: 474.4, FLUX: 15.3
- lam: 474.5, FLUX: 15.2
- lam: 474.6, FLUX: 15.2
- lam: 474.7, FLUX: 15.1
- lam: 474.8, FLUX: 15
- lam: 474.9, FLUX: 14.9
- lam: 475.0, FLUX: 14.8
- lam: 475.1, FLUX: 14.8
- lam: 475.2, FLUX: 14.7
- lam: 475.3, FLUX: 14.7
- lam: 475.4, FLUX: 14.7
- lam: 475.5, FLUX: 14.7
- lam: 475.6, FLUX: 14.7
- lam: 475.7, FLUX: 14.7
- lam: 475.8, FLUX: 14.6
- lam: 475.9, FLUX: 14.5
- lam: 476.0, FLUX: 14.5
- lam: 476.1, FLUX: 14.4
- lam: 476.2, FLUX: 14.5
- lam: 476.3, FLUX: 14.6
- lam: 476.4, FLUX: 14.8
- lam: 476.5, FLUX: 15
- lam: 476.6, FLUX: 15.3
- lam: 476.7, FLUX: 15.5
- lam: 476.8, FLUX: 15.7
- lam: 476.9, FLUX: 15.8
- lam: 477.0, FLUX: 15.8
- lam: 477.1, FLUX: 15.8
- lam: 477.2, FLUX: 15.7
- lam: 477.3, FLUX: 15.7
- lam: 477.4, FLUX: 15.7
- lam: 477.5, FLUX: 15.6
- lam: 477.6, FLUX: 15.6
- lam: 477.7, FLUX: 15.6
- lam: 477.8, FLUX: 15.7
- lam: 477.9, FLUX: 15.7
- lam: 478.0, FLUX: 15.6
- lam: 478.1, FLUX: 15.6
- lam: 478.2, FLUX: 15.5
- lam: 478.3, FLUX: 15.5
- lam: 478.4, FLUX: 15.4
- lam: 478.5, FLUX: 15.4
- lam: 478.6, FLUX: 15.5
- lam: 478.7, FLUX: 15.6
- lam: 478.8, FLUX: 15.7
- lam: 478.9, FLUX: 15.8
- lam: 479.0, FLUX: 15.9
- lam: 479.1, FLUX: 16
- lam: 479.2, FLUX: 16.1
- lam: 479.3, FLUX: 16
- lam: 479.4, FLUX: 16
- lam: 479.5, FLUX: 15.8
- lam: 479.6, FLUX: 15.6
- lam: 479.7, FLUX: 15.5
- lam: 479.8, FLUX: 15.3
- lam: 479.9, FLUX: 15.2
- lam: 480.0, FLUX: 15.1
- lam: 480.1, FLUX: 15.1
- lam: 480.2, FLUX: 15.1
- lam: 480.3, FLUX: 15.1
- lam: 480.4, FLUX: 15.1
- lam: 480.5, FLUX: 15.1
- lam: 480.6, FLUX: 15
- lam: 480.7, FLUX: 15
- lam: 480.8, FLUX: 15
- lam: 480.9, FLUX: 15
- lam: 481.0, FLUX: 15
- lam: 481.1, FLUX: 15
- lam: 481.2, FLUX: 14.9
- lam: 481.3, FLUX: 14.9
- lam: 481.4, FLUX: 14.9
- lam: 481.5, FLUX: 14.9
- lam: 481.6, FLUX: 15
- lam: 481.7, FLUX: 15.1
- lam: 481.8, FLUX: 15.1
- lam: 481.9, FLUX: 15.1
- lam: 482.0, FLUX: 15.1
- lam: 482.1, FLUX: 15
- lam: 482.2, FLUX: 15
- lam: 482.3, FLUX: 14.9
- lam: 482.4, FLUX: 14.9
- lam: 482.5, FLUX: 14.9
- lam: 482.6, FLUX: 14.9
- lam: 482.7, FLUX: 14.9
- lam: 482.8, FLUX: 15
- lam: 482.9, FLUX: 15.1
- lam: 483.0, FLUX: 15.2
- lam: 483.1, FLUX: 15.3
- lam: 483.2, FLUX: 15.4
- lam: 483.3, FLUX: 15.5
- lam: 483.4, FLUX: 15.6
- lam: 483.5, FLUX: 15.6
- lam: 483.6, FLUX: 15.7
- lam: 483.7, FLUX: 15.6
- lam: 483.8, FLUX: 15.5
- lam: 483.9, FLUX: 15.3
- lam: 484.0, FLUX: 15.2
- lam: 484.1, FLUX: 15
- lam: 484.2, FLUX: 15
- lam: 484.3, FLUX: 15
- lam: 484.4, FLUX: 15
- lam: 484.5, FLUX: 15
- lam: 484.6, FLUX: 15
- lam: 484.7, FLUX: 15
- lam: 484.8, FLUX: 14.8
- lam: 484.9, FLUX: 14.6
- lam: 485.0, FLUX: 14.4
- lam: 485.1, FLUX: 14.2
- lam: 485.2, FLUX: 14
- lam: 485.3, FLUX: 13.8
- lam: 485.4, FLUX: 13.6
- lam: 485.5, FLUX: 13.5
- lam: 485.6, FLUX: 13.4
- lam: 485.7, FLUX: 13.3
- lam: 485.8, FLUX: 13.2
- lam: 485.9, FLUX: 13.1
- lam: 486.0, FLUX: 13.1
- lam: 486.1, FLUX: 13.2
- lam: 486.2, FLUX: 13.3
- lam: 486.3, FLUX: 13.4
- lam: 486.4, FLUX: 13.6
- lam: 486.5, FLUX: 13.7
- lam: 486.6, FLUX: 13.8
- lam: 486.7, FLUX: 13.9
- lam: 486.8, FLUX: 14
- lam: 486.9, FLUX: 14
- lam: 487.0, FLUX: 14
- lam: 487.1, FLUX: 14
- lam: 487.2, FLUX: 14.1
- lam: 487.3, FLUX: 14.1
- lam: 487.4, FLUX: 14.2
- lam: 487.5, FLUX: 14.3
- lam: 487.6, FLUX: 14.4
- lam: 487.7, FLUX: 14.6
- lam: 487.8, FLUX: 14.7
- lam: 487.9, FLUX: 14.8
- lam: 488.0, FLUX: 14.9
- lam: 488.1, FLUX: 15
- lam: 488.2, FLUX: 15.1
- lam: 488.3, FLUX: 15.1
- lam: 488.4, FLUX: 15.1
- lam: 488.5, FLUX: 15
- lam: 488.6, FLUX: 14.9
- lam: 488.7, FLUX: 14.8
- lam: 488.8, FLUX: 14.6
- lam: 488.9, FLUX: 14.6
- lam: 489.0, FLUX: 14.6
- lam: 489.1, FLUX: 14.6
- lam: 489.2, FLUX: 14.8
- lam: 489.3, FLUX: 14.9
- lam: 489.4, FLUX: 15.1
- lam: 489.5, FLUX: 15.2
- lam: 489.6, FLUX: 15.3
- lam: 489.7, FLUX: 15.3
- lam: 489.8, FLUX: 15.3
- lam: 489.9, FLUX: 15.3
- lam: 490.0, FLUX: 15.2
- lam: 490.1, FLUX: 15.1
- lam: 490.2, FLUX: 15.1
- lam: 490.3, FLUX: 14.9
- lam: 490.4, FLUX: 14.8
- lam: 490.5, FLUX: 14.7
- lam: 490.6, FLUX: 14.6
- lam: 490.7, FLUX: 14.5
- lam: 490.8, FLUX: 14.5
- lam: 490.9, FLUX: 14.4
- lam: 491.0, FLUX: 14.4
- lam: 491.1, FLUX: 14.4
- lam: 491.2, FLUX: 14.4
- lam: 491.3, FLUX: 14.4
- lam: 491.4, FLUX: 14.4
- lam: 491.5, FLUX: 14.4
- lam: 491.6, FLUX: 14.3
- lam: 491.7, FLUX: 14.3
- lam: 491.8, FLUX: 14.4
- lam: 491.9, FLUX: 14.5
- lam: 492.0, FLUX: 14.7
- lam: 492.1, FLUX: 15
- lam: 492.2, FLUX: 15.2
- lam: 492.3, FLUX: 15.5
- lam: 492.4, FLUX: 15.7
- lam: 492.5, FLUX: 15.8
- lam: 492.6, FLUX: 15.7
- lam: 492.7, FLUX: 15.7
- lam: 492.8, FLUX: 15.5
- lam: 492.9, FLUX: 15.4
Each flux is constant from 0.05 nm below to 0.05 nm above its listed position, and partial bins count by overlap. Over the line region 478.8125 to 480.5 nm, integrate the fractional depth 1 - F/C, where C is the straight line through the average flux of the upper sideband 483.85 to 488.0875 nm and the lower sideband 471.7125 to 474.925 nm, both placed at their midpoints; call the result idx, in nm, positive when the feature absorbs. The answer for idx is -0.102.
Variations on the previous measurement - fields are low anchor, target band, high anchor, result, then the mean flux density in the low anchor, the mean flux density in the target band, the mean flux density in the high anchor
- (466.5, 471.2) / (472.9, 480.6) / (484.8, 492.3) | -0.21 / 15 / 15.2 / 14.4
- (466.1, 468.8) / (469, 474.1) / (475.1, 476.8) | -0.22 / 14.6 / 15.3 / 14.8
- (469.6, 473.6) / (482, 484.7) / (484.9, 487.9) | -0.20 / 15.2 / 15.2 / 13.9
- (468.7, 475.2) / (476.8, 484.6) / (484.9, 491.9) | -0.29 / 15.3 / 15.3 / 14.4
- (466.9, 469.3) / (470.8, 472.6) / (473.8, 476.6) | -0.06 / 14.6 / 15.2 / 14.9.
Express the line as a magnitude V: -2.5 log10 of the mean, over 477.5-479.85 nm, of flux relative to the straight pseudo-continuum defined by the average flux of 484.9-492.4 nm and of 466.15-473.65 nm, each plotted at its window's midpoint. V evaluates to -0.06 mag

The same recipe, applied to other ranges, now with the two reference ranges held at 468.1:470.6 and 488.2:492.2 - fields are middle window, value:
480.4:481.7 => 0.01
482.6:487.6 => 0.04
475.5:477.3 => 0.01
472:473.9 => 0.02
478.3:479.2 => -0.04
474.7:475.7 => 0.03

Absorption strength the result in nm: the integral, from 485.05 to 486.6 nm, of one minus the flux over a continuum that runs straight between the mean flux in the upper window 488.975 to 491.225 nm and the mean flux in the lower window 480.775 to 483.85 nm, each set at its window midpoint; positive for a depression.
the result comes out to 0.16 nm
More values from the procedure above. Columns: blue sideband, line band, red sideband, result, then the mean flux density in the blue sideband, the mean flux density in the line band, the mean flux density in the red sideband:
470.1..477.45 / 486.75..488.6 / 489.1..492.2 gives 0.03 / 15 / 14.5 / 14.8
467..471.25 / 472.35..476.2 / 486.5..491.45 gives 0.00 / 15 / 14.9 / 14.6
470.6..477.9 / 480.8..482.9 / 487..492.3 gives -0.01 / 15.1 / 15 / 14.7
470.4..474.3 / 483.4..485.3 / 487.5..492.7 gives -0.01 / 15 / 15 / 14.9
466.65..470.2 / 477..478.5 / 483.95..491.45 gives -0.09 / 15.1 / 15.6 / 14.5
